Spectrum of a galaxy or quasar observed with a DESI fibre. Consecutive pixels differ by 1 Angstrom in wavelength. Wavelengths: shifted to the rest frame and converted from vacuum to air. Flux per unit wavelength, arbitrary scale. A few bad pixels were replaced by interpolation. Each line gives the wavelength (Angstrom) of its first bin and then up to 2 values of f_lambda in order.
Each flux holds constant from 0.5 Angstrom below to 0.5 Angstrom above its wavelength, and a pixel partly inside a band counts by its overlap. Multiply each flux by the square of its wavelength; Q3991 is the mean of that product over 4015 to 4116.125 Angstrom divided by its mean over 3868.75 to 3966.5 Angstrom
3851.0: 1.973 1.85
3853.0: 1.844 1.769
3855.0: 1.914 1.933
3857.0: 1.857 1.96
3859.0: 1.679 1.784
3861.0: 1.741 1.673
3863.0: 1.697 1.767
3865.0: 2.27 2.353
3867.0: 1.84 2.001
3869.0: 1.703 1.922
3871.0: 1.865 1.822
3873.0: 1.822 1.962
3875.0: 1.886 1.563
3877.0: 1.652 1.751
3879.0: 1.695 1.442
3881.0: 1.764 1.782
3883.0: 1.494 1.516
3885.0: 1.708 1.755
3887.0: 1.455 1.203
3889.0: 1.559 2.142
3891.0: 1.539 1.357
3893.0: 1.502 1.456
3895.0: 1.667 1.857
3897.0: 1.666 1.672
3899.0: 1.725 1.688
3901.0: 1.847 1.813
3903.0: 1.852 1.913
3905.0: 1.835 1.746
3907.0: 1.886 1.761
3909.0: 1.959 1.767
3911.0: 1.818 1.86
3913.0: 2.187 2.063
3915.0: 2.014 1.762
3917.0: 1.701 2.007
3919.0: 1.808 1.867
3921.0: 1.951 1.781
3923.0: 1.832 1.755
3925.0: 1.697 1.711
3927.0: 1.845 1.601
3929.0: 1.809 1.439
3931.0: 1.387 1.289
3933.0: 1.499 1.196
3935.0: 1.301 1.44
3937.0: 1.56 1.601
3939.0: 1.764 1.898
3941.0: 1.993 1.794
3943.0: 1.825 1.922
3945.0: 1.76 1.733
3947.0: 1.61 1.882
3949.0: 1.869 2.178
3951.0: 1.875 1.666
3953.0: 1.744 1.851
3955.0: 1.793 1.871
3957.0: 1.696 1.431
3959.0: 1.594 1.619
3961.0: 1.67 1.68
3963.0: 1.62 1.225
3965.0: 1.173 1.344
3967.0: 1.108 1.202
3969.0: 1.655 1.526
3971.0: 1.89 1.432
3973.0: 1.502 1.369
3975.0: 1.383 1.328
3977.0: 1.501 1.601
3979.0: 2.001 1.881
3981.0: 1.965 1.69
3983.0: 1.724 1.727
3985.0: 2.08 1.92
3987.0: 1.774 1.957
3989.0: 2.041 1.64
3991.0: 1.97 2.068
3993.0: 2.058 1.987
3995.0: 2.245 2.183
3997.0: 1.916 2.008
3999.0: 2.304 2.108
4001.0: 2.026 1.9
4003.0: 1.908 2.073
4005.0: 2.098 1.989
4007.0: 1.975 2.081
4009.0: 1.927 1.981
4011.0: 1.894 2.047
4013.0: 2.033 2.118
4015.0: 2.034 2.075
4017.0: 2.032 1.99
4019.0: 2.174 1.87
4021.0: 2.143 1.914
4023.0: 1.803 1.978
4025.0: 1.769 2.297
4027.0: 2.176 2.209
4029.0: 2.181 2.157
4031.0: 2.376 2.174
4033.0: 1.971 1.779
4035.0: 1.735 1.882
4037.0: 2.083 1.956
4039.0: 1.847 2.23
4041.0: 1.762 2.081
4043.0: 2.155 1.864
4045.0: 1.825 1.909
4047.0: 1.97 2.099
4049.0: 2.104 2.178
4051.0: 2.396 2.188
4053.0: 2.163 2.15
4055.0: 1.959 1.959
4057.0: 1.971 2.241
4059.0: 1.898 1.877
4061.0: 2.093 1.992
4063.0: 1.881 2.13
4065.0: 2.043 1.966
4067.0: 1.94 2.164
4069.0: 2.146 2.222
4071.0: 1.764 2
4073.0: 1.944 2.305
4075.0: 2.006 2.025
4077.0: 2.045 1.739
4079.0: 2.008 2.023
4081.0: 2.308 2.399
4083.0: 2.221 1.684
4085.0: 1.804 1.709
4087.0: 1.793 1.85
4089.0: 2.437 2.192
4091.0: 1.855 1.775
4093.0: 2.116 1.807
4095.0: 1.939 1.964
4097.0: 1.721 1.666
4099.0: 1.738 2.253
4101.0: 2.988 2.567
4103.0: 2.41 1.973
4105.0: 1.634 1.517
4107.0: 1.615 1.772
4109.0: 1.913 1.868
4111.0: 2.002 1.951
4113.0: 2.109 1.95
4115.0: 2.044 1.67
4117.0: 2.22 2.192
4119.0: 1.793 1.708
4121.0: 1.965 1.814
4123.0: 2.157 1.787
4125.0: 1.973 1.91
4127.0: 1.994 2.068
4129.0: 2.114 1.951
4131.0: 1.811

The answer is 1.3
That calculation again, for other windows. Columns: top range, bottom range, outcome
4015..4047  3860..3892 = 1.25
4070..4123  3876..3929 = 1.25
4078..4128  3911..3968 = 1.26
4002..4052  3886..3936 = 1.25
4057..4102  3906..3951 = 1.24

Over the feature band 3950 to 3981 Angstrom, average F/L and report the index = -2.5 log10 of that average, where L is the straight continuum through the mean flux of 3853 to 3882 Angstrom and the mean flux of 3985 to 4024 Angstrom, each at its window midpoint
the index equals 0.22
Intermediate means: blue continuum 1.82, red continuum 2.01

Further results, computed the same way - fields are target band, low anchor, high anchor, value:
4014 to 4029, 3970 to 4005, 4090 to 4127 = -0.09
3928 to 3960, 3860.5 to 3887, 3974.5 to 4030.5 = 0.12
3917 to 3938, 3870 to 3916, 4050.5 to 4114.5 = 0.10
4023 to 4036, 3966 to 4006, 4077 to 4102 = -0.09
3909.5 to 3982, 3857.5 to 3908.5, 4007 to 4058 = 0.11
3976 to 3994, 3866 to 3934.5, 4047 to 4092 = 0.02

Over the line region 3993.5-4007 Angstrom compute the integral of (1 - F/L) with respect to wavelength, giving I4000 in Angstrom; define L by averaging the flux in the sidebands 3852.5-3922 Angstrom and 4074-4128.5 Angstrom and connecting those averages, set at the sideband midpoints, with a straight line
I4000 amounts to -1.2 Angstrom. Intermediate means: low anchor 1.78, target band 2.05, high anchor 1.98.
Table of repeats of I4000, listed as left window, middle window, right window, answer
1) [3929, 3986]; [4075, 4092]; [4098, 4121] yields -0.64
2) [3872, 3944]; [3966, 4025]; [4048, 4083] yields 1.36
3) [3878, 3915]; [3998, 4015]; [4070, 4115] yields -1.41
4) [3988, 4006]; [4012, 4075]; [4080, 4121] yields -0.99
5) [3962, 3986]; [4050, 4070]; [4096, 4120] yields -2.60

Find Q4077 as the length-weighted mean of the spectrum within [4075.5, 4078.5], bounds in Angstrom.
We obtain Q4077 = 1.94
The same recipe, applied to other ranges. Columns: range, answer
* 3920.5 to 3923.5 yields 1.85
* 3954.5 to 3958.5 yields 1.7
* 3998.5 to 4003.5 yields 2.05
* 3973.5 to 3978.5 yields 1.44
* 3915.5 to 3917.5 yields 1.73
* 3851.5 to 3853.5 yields 1.85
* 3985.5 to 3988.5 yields 1.88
